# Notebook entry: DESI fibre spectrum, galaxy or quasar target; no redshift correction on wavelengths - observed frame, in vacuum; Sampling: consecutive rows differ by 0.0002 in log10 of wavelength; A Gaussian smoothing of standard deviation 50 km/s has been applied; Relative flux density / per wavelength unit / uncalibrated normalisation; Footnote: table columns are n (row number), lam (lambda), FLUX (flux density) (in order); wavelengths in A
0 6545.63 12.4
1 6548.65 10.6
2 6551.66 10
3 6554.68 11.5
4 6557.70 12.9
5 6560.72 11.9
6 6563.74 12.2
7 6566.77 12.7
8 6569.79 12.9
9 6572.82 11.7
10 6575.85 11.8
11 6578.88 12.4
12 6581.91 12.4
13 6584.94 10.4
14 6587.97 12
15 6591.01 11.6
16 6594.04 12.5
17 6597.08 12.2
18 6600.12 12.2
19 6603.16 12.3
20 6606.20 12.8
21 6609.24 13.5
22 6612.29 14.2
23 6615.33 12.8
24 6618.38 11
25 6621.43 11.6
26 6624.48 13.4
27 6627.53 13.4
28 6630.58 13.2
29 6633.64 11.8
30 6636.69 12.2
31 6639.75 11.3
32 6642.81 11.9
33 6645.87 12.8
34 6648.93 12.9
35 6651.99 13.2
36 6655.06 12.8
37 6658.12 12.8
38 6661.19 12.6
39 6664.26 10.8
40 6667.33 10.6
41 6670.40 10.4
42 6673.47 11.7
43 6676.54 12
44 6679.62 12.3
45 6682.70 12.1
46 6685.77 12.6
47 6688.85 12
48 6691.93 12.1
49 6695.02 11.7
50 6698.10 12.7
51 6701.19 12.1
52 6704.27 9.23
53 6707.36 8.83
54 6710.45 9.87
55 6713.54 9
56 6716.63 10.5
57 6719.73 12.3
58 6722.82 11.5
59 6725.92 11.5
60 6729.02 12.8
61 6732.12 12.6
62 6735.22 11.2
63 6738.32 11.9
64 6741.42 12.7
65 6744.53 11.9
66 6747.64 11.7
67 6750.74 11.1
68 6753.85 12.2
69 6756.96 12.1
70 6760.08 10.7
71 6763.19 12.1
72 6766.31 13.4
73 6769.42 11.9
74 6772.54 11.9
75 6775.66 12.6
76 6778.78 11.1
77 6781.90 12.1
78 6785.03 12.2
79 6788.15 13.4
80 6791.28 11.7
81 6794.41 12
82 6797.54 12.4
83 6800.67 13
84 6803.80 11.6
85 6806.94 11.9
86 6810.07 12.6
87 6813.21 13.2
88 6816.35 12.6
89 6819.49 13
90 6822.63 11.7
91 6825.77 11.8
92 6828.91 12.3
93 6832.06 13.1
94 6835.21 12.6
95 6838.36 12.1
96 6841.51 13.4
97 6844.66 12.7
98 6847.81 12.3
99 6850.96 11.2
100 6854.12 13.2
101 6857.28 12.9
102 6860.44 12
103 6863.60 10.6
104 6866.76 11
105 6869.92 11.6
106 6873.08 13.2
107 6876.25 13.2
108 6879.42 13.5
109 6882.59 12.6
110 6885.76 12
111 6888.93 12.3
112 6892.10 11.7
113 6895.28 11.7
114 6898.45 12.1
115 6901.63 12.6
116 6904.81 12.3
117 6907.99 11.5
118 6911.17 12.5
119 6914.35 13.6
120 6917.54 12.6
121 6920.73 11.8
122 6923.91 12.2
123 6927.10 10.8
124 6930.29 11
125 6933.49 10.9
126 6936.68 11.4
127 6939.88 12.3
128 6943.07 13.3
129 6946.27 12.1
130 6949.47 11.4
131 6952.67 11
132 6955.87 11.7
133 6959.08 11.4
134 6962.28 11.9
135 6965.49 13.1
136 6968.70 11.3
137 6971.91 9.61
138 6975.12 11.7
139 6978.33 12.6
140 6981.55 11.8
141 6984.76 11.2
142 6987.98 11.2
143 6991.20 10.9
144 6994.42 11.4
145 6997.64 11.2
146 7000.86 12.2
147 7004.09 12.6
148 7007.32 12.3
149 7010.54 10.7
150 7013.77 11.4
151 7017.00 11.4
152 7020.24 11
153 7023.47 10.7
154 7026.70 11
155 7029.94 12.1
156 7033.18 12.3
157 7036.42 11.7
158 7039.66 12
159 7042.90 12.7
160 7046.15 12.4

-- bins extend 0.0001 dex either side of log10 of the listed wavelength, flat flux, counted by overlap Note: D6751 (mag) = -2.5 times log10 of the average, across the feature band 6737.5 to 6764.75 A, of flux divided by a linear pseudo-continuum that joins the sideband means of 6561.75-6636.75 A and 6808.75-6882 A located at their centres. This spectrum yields 0.05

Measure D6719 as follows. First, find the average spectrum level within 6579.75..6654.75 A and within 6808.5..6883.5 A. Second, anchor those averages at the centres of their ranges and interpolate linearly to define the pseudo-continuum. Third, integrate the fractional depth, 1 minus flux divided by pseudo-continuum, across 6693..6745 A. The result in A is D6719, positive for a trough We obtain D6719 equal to 4.6 A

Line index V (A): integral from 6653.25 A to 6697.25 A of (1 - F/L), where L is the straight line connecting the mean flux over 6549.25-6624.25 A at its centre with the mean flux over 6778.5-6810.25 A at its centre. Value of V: 0.9 A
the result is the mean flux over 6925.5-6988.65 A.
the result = 11.6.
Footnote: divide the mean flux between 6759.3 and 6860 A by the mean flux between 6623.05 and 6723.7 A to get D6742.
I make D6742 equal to 1.0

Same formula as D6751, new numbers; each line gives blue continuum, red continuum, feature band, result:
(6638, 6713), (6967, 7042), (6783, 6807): -0.061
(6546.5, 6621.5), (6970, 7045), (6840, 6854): -0.065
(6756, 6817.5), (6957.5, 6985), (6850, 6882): -0.026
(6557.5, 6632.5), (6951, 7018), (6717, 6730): 0.024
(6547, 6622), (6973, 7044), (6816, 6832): -0.046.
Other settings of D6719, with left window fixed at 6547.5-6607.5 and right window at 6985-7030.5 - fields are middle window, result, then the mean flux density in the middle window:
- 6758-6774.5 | -0.4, 12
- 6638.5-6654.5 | -0.8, 12.5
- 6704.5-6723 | 2.5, 10.2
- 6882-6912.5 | -1.5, 12.1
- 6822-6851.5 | -1.9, 12.4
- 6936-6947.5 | -0.9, 12.4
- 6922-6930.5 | 0.1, 11.4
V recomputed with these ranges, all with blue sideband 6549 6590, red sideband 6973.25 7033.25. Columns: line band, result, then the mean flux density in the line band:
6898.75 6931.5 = -1.4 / 12.1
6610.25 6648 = -2.1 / 12.5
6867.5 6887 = -1.7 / 12.6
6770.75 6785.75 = -0.3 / 12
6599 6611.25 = -1.0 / 12.8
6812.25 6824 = -0.9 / 12.6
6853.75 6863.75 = -0.5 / 12.3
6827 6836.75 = -0.8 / 12.6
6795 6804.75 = -0.5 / 12.4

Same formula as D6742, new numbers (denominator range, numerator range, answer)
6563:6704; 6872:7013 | 0.98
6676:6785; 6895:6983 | 1.02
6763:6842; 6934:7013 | 0.94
